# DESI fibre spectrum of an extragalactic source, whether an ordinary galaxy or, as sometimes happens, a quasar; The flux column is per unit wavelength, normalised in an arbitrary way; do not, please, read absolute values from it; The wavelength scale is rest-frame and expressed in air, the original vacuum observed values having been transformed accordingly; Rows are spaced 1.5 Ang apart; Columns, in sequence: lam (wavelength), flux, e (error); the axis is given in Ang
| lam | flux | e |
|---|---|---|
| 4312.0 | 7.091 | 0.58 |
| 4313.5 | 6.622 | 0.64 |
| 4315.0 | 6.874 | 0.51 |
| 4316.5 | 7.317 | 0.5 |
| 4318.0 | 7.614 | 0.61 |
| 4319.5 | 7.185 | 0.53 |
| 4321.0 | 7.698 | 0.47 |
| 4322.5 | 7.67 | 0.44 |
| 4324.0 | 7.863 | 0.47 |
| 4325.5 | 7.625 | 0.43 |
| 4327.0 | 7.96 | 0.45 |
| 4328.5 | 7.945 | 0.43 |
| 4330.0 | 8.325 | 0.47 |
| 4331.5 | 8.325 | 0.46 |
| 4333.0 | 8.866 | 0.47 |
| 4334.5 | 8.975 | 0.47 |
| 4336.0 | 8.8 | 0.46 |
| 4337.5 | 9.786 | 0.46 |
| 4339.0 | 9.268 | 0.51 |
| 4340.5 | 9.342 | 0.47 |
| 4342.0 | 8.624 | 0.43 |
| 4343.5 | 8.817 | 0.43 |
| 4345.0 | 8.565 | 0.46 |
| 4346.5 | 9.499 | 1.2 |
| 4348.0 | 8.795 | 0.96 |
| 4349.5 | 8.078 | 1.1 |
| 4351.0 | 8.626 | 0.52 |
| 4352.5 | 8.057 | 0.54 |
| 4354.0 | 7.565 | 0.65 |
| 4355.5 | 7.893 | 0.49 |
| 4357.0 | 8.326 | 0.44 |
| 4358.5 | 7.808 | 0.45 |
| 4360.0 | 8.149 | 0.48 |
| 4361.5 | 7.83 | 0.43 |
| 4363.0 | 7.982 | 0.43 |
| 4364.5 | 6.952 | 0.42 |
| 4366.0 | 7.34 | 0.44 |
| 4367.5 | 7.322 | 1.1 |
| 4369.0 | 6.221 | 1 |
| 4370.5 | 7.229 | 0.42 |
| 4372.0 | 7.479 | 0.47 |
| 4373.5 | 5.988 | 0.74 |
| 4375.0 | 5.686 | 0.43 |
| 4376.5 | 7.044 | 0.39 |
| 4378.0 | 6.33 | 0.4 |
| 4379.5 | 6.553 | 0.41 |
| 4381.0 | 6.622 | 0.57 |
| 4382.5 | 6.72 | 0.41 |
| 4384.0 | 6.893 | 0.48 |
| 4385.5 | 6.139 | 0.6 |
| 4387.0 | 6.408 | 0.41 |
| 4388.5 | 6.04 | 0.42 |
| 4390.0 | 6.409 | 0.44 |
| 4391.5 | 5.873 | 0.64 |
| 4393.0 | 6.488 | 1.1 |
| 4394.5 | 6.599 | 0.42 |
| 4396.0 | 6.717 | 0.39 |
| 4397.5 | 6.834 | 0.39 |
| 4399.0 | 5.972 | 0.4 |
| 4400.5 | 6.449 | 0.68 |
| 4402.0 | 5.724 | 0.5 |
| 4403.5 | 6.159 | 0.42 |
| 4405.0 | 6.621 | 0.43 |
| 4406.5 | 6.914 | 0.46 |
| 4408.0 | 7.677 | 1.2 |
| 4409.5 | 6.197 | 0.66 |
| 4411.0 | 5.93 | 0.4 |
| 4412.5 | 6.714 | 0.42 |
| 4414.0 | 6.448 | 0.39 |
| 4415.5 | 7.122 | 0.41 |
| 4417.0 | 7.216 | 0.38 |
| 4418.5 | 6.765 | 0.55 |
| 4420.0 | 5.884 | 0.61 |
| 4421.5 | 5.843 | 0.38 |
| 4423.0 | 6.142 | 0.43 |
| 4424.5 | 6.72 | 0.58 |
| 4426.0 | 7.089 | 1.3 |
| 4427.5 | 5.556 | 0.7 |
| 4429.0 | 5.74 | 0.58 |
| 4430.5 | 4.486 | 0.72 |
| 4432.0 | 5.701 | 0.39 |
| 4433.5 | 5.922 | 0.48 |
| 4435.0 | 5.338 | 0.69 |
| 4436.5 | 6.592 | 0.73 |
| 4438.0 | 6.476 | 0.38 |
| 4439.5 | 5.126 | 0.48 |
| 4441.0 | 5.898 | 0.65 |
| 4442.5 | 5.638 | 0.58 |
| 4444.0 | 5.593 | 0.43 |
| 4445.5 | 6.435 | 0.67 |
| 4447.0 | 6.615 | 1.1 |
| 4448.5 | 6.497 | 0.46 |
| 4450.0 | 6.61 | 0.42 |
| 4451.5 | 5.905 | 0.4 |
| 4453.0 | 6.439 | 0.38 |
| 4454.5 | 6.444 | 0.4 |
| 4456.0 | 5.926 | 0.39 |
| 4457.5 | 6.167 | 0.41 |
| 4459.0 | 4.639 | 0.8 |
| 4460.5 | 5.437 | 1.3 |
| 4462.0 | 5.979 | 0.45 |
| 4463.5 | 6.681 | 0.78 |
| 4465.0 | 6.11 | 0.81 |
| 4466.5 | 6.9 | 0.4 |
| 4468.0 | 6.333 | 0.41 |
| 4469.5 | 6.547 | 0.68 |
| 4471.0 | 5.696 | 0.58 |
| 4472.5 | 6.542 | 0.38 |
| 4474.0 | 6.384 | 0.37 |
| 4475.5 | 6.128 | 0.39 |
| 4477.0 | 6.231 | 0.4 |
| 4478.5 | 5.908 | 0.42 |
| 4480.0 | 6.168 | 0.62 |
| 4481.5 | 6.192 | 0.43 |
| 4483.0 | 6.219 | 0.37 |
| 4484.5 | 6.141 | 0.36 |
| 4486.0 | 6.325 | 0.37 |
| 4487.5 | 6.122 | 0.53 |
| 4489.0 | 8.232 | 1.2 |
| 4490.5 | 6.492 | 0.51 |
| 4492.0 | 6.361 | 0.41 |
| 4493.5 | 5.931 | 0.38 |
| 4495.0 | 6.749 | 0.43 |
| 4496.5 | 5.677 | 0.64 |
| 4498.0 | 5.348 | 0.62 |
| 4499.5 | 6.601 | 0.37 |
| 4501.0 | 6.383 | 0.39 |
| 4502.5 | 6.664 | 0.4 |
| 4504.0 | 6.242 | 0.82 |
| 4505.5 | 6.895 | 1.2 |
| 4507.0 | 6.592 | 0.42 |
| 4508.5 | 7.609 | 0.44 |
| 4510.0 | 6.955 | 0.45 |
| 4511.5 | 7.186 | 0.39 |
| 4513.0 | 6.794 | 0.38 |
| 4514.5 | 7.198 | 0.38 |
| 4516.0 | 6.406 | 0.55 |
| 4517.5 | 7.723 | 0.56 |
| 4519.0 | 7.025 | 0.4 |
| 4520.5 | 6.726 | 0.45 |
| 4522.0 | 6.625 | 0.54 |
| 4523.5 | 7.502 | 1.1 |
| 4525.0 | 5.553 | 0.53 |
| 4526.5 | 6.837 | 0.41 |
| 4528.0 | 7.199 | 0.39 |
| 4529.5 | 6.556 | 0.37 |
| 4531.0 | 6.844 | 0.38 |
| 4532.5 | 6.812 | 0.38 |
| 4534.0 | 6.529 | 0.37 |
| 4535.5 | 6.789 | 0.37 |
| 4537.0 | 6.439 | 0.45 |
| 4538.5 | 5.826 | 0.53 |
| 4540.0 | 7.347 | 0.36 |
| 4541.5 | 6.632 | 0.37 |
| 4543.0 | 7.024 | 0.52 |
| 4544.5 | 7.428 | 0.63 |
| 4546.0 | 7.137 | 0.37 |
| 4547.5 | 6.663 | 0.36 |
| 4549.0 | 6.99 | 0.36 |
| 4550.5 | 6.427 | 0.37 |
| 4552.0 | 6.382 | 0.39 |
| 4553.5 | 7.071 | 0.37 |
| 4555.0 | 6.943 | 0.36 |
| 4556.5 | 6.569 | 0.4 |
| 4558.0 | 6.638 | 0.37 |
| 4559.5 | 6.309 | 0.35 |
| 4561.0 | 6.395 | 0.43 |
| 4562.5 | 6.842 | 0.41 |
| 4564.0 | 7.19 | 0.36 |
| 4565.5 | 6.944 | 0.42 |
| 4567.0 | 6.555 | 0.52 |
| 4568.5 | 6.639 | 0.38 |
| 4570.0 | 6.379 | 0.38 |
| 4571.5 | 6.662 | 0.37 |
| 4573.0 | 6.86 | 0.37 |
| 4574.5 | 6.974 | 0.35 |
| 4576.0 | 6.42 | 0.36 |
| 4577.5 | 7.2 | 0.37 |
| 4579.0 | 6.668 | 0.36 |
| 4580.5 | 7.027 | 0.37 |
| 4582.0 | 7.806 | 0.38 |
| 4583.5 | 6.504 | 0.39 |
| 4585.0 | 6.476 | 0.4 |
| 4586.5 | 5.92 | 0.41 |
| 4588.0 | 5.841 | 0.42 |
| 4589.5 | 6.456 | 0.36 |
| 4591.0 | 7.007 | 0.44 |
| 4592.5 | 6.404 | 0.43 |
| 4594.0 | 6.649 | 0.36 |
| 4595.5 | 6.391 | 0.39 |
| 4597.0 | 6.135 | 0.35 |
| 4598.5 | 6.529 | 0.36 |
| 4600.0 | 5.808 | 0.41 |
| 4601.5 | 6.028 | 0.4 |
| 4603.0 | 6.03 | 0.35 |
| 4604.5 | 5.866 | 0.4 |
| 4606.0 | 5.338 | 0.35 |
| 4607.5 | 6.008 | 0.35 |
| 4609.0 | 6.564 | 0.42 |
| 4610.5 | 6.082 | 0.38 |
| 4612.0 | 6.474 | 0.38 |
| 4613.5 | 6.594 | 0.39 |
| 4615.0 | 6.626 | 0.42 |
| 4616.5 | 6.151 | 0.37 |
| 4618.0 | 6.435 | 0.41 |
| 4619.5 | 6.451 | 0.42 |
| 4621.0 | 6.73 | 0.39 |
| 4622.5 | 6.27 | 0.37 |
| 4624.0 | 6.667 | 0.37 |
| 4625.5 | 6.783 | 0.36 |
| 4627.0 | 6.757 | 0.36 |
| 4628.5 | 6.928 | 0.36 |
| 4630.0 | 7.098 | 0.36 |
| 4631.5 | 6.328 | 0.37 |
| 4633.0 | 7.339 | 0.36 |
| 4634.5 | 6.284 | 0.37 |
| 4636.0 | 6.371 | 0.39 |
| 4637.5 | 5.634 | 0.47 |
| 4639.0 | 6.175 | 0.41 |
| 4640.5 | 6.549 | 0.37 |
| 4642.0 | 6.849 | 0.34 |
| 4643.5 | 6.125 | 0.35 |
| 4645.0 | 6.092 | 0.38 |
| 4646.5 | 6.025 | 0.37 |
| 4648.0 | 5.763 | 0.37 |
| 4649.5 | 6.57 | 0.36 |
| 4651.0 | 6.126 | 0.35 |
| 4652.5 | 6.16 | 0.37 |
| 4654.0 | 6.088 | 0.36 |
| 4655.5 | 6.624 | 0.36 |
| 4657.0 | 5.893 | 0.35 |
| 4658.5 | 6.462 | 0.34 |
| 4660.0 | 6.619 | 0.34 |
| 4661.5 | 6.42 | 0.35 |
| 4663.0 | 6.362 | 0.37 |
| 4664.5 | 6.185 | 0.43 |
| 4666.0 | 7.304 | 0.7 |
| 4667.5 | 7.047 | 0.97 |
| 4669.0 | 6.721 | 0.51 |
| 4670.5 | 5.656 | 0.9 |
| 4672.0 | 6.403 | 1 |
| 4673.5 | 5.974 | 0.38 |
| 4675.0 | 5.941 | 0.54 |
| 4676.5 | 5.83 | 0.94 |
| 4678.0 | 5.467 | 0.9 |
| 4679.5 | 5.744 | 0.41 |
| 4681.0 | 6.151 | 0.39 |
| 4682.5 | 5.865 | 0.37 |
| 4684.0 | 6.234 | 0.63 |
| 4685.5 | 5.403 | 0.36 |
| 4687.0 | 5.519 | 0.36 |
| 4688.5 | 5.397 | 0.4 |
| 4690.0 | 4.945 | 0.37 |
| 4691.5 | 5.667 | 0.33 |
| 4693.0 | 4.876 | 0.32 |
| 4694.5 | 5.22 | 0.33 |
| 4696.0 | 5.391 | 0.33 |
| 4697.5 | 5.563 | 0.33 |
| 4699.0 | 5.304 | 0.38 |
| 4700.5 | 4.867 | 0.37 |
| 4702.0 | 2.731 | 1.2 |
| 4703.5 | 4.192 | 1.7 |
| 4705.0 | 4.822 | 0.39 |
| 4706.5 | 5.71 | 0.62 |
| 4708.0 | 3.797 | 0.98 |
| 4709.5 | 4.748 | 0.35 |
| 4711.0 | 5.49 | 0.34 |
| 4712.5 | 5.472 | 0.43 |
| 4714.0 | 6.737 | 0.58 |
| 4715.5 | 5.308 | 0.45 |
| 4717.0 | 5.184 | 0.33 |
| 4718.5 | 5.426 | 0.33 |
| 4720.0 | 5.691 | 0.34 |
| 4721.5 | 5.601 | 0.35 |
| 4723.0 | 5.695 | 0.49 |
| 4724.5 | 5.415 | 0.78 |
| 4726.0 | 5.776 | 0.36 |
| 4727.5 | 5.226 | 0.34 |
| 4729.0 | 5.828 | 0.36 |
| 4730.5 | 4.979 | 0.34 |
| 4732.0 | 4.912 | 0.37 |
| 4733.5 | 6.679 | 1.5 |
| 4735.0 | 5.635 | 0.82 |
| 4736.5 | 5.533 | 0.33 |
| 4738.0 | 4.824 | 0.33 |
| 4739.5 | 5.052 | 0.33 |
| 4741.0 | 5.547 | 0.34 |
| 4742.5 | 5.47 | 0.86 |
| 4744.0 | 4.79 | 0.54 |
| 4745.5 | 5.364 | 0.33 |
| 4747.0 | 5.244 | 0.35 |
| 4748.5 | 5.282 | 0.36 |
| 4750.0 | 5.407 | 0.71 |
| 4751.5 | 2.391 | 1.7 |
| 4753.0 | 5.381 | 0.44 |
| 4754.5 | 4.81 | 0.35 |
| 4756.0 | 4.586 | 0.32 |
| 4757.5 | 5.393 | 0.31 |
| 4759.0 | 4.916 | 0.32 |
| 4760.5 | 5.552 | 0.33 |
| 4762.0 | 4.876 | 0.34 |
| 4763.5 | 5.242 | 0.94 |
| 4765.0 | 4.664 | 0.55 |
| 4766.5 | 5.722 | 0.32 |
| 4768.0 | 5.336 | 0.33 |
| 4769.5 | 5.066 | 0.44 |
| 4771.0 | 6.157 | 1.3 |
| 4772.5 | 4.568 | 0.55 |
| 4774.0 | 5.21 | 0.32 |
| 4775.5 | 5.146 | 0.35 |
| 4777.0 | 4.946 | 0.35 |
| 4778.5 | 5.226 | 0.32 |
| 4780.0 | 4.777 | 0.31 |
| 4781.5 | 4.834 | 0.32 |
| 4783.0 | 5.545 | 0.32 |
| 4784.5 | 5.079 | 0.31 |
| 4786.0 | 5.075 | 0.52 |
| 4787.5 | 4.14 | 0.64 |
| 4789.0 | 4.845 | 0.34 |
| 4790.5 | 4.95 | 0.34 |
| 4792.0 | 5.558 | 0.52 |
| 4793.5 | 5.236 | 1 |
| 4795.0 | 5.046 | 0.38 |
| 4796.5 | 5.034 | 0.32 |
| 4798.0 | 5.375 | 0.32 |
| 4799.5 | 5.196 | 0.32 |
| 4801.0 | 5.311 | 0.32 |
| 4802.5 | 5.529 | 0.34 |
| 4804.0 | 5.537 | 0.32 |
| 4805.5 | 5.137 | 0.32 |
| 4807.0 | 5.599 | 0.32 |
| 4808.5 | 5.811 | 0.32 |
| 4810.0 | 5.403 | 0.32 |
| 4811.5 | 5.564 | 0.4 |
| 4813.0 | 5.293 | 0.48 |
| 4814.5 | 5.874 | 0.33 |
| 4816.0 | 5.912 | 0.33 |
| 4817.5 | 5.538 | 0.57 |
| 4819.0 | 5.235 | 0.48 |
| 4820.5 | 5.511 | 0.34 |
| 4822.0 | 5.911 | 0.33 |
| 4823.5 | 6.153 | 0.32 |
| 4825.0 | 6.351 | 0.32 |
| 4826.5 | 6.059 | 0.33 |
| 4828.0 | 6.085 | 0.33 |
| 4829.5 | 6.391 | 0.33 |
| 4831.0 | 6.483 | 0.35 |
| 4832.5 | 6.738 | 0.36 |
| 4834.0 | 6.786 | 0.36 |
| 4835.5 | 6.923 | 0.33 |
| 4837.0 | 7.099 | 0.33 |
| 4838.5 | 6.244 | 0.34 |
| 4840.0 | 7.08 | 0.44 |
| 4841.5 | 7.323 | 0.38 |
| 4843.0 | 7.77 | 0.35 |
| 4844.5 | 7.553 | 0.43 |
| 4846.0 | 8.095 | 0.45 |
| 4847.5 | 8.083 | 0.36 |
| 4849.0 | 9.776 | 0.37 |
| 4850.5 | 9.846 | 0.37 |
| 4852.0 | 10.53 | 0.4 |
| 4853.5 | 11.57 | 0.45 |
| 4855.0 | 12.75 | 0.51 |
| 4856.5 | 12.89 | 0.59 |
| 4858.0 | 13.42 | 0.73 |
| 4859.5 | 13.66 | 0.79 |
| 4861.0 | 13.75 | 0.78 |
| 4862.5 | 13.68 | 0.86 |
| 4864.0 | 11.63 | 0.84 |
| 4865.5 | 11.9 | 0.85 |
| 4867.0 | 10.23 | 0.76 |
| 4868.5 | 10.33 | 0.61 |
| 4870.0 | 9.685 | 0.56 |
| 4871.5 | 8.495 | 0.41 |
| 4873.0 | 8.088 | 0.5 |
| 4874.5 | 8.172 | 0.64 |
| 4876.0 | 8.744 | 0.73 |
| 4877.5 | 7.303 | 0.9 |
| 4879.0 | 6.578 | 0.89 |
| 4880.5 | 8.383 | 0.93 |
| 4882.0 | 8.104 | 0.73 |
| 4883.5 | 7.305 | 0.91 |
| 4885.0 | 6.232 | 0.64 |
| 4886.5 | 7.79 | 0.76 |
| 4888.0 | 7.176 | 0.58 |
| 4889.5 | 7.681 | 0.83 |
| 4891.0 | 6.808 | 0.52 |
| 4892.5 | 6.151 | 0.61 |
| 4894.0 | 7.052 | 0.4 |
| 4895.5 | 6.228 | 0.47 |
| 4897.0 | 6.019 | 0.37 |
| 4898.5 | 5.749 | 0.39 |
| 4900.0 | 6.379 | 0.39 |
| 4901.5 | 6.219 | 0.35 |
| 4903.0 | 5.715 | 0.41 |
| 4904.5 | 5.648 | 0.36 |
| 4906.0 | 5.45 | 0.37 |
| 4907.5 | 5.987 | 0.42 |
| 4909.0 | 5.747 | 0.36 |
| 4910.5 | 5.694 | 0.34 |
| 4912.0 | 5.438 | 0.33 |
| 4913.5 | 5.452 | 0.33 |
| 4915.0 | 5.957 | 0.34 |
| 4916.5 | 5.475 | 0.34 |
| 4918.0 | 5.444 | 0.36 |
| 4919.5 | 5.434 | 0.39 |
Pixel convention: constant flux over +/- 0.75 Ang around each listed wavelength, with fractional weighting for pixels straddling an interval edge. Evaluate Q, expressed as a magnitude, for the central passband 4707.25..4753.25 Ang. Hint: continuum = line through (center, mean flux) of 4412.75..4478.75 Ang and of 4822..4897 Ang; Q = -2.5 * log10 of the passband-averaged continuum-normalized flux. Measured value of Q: 0.417 mag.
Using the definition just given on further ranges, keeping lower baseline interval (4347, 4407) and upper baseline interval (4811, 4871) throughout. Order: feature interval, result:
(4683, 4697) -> 0.420 mag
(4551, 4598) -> 0.146 mag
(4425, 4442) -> 0.225 mag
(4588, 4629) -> 0.209 mag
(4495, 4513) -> 0.126 mag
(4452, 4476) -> 0.181 mag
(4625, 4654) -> 0.216 mag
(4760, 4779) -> 0.497 mag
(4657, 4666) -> 0.220 mag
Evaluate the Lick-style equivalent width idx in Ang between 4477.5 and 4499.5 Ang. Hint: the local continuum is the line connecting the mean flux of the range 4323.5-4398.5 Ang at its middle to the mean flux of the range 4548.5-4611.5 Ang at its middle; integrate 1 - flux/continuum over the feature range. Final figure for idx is 2.14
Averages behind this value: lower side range 7.59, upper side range 6.52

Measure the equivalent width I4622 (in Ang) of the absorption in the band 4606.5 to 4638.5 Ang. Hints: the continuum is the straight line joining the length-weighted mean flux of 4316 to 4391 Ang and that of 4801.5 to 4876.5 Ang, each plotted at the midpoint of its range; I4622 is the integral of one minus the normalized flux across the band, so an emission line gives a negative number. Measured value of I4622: 5.71 Ang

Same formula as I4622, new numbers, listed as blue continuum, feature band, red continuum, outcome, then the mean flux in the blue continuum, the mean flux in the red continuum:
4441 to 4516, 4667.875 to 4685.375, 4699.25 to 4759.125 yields -1.94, 6.34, 5.15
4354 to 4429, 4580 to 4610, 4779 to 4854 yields 0.71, 6.71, 6.23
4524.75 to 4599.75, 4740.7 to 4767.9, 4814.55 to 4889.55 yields 9.69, 6.68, 8.4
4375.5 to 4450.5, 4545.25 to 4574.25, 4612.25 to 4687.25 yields -1.85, 6.31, 6.32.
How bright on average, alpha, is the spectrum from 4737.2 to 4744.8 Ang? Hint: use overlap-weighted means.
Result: 5.14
